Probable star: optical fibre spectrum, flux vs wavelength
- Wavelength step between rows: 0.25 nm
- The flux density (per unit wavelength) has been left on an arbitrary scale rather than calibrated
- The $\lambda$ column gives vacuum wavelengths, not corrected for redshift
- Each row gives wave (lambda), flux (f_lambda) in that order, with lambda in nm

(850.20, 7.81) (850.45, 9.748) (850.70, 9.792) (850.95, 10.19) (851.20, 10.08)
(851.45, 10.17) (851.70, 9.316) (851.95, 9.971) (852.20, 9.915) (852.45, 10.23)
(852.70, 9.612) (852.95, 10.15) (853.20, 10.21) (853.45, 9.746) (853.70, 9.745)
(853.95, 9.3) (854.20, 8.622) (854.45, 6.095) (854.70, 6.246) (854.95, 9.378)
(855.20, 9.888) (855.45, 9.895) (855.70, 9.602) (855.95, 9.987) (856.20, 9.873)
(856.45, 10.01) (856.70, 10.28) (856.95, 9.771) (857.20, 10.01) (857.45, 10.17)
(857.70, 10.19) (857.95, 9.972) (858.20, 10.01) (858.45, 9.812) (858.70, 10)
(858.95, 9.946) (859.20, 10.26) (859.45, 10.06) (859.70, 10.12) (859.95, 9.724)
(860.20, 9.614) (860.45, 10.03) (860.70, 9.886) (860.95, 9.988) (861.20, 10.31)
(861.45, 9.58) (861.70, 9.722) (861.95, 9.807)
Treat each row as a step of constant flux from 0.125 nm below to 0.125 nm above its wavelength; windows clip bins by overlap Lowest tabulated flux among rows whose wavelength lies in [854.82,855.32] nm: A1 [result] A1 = 9.378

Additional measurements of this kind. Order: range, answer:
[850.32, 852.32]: 9.316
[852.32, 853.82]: 9.612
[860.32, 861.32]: 9.886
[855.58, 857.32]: 9.602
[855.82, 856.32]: 9.873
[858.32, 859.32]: 9.812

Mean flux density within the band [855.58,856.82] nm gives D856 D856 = 9.95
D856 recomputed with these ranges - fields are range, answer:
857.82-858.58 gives 9.93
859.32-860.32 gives 9.88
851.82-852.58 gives 10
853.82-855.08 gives 7.94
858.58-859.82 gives 10.1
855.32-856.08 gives 9.83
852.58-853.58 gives 9.93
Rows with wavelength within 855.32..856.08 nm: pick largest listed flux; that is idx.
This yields 9.987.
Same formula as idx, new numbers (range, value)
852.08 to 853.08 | 10.23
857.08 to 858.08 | 10.19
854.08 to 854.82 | 8.622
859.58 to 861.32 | 10.31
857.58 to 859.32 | 10.26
